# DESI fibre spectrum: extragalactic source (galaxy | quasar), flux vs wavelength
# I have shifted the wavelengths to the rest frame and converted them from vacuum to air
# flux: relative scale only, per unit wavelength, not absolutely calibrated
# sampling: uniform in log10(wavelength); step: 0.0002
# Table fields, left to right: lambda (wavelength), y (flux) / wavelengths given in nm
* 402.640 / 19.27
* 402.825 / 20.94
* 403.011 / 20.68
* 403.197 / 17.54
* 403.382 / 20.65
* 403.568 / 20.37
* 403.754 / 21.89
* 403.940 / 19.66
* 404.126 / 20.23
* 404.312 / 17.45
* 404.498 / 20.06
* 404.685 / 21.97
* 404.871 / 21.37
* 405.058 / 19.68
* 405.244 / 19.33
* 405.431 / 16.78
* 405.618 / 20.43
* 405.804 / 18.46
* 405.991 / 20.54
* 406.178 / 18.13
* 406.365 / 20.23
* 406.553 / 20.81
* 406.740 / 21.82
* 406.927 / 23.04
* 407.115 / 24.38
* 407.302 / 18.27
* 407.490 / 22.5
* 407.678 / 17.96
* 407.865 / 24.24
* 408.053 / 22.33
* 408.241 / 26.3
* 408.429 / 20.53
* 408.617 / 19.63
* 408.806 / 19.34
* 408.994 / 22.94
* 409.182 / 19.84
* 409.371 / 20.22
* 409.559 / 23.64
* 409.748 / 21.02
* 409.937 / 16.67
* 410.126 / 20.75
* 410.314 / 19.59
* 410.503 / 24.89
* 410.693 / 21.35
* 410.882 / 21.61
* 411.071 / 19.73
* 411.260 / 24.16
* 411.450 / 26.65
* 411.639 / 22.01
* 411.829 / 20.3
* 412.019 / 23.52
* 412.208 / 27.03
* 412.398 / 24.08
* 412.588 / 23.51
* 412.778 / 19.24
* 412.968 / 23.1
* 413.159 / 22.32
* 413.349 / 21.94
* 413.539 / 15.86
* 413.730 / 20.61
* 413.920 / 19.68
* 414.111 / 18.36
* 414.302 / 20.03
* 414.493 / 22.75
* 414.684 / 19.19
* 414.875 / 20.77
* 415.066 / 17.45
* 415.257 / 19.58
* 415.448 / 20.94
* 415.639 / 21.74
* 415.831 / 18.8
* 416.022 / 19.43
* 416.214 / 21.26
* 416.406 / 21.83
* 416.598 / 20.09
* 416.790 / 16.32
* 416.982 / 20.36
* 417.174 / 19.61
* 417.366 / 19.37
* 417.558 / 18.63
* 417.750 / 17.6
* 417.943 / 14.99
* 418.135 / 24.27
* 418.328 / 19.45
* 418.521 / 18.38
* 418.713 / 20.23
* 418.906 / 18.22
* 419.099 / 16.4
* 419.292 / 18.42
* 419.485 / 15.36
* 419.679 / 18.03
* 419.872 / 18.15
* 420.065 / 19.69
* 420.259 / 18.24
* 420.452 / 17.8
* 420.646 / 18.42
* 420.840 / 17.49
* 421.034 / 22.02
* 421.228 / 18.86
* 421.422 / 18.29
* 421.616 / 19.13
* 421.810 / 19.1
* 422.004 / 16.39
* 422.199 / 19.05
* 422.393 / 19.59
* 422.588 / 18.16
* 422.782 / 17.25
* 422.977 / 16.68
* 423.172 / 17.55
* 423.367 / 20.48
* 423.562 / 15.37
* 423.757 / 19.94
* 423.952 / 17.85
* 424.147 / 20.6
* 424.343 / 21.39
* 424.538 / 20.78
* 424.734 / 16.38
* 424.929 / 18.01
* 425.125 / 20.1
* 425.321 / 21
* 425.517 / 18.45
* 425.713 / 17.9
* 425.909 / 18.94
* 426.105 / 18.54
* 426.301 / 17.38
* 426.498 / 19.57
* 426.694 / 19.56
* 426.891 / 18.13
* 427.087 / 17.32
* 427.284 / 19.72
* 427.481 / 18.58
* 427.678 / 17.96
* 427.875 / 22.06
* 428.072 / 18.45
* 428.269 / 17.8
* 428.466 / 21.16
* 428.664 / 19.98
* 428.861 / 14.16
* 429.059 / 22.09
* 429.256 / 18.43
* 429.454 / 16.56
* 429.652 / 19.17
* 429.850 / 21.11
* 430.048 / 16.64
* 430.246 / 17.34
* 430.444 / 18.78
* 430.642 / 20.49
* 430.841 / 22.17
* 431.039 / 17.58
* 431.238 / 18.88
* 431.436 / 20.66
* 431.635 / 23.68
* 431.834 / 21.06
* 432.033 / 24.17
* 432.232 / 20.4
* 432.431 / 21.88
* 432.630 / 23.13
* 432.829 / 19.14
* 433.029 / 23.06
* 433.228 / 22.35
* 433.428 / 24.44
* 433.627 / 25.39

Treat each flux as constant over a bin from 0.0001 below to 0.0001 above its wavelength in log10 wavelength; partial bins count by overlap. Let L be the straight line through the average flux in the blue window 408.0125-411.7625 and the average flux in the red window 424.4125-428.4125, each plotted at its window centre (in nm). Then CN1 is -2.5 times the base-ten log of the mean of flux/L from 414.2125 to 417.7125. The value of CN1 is 0.04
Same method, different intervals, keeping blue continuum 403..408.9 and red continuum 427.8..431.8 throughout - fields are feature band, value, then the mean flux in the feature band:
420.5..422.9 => 0.07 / 18.6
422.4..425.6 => 0.05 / 18.8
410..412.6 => -0.12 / 22.7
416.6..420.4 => 0.08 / 18.5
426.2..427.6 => 0.05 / 18.6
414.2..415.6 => 0.00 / 20.2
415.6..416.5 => -0.03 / 20.5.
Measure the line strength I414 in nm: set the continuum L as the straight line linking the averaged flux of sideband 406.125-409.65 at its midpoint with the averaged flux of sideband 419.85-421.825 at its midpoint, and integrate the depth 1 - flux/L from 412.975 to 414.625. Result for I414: -0.01 nm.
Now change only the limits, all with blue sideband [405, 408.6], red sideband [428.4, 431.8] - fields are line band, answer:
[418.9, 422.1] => 0.28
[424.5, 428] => 0.13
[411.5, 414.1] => -0.17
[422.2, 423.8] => 0.14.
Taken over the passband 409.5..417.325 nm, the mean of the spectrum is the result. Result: 21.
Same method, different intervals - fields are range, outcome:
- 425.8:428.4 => 18.8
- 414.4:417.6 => 19.9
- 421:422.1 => 18.8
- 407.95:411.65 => 21.7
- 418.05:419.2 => 19.4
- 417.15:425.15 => 18.6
